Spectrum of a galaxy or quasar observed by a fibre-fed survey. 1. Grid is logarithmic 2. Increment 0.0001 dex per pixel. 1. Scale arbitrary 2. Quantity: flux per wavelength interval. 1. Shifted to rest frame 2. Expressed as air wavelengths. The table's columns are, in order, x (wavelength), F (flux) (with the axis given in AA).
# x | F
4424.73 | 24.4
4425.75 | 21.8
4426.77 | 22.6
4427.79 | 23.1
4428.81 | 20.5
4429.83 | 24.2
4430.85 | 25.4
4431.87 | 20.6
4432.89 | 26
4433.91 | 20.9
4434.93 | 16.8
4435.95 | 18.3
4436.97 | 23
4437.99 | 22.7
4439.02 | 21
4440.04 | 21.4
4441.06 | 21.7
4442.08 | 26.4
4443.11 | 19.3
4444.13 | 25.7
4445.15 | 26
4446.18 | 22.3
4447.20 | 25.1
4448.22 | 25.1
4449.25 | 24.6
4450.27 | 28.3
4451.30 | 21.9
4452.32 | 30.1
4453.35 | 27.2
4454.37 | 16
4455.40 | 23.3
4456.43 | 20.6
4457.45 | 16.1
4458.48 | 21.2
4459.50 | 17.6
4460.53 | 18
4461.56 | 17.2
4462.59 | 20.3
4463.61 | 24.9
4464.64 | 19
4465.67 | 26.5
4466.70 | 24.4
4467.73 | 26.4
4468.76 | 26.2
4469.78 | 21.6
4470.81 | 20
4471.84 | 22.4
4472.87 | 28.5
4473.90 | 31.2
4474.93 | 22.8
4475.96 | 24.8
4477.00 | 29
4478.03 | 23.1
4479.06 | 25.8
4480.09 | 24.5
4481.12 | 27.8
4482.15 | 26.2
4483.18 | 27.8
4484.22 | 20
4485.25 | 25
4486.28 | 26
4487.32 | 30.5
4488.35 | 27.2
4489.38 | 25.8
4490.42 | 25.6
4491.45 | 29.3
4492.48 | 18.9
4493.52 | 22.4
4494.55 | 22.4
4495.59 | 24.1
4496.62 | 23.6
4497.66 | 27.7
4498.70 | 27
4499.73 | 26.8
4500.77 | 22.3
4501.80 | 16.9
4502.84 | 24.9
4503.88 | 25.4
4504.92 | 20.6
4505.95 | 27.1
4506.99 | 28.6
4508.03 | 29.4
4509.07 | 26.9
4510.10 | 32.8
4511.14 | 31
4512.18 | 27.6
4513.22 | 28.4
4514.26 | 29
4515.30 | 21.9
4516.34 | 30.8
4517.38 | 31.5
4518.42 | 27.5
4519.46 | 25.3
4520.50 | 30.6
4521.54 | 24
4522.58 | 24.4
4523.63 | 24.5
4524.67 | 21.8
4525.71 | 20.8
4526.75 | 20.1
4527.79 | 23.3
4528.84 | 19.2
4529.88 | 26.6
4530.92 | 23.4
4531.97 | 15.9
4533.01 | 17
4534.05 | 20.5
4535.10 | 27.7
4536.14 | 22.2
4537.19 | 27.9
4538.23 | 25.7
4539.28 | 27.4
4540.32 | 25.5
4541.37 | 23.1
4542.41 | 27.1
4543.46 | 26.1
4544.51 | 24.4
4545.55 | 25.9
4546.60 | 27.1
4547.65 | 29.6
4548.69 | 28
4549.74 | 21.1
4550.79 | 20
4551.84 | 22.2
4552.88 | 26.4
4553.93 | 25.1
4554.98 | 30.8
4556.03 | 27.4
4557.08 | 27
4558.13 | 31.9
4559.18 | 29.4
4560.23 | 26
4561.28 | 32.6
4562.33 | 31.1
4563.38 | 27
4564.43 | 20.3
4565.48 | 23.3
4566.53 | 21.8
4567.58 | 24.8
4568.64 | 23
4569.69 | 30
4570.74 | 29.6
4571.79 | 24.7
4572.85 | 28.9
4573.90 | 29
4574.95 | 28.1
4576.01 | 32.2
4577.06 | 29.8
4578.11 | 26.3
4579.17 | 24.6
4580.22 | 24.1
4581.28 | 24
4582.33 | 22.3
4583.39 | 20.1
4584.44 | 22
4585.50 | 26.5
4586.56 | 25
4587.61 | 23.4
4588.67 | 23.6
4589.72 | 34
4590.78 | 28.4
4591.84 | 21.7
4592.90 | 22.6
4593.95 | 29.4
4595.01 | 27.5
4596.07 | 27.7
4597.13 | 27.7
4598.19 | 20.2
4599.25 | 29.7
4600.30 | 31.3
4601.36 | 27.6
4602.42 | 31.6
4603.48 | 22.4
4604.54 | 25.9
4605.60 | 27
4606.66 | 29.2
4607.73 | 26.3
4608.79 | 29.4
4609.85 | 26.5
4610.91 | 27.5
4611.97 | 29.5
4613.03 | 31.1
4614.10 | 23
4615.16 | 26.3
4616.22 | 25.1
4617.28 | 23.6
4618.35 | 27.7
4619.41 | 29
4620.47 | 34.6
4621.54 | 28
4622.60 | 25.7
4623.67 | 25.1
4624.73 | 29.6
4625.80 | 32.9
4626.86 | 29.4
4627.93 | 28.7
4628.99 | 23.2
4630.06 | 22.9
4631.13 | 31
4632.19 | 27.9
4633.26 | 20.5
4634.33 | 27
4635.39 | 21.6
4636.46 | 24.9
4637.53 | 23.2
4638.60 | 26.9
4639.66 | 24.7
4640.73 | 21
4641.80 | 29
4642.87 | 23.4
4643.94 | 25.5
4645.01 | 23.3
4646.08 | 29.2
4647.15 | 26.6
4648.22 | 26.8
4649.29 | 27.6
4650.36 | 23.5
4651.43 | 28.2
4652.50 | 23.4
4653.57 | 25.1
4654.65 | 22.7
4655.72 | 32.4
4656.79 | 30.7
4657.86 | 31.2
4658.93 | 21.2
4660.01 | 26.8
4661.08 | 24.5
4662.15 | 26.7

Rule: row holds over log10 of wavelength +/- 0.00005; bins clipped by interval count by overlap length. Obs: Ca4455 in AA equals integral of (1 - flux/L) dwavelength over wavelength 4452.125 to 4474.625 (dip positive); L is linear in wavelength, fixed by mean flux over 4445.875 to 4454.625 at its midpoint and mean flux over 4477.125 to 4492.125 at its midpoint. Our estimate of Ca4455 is 2.4 AA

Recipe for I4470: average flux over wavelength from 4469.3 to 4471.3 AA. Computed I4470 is 20.8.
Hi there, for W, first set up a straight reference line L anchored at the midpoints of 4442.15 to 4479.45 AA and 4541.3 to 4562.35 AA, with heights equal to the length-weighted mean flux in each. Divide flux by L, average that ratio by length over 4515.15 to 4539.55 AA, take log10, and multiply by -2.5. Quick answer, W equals 0.073 mag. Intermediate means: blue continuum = 23.4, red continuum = 26.8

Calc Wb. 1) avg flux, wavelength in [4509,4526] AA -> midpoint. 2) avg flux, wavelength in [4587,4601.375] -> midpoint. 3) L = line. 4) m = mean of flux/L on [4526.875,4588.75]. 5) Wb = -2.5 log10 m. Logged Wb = 0.063 mag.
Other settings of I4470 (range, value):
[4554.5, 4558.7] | 29.2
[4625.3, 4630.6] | 27.4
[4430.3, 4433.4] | 24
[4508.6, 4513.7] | 29.4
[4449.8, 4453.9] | 26.8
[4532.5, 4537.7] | 23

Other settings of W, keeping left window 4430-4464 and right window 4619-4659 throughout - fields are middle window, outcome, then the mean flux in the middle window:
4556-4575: -0.092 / 27.1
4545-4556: -0.048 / 25.7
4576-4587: 0.019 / 24.8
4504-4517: -0.173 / 27.8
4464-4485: -0.091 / 24.9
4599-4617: -0.068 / 27.5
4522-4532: 0.083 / 22.3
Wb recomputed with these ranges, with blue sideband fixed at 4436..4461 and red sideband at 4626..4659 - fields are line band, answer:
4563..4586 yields -0.03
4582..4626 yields -0.06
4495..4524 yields -0.12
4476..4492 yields -0.13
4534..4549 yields -0.08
